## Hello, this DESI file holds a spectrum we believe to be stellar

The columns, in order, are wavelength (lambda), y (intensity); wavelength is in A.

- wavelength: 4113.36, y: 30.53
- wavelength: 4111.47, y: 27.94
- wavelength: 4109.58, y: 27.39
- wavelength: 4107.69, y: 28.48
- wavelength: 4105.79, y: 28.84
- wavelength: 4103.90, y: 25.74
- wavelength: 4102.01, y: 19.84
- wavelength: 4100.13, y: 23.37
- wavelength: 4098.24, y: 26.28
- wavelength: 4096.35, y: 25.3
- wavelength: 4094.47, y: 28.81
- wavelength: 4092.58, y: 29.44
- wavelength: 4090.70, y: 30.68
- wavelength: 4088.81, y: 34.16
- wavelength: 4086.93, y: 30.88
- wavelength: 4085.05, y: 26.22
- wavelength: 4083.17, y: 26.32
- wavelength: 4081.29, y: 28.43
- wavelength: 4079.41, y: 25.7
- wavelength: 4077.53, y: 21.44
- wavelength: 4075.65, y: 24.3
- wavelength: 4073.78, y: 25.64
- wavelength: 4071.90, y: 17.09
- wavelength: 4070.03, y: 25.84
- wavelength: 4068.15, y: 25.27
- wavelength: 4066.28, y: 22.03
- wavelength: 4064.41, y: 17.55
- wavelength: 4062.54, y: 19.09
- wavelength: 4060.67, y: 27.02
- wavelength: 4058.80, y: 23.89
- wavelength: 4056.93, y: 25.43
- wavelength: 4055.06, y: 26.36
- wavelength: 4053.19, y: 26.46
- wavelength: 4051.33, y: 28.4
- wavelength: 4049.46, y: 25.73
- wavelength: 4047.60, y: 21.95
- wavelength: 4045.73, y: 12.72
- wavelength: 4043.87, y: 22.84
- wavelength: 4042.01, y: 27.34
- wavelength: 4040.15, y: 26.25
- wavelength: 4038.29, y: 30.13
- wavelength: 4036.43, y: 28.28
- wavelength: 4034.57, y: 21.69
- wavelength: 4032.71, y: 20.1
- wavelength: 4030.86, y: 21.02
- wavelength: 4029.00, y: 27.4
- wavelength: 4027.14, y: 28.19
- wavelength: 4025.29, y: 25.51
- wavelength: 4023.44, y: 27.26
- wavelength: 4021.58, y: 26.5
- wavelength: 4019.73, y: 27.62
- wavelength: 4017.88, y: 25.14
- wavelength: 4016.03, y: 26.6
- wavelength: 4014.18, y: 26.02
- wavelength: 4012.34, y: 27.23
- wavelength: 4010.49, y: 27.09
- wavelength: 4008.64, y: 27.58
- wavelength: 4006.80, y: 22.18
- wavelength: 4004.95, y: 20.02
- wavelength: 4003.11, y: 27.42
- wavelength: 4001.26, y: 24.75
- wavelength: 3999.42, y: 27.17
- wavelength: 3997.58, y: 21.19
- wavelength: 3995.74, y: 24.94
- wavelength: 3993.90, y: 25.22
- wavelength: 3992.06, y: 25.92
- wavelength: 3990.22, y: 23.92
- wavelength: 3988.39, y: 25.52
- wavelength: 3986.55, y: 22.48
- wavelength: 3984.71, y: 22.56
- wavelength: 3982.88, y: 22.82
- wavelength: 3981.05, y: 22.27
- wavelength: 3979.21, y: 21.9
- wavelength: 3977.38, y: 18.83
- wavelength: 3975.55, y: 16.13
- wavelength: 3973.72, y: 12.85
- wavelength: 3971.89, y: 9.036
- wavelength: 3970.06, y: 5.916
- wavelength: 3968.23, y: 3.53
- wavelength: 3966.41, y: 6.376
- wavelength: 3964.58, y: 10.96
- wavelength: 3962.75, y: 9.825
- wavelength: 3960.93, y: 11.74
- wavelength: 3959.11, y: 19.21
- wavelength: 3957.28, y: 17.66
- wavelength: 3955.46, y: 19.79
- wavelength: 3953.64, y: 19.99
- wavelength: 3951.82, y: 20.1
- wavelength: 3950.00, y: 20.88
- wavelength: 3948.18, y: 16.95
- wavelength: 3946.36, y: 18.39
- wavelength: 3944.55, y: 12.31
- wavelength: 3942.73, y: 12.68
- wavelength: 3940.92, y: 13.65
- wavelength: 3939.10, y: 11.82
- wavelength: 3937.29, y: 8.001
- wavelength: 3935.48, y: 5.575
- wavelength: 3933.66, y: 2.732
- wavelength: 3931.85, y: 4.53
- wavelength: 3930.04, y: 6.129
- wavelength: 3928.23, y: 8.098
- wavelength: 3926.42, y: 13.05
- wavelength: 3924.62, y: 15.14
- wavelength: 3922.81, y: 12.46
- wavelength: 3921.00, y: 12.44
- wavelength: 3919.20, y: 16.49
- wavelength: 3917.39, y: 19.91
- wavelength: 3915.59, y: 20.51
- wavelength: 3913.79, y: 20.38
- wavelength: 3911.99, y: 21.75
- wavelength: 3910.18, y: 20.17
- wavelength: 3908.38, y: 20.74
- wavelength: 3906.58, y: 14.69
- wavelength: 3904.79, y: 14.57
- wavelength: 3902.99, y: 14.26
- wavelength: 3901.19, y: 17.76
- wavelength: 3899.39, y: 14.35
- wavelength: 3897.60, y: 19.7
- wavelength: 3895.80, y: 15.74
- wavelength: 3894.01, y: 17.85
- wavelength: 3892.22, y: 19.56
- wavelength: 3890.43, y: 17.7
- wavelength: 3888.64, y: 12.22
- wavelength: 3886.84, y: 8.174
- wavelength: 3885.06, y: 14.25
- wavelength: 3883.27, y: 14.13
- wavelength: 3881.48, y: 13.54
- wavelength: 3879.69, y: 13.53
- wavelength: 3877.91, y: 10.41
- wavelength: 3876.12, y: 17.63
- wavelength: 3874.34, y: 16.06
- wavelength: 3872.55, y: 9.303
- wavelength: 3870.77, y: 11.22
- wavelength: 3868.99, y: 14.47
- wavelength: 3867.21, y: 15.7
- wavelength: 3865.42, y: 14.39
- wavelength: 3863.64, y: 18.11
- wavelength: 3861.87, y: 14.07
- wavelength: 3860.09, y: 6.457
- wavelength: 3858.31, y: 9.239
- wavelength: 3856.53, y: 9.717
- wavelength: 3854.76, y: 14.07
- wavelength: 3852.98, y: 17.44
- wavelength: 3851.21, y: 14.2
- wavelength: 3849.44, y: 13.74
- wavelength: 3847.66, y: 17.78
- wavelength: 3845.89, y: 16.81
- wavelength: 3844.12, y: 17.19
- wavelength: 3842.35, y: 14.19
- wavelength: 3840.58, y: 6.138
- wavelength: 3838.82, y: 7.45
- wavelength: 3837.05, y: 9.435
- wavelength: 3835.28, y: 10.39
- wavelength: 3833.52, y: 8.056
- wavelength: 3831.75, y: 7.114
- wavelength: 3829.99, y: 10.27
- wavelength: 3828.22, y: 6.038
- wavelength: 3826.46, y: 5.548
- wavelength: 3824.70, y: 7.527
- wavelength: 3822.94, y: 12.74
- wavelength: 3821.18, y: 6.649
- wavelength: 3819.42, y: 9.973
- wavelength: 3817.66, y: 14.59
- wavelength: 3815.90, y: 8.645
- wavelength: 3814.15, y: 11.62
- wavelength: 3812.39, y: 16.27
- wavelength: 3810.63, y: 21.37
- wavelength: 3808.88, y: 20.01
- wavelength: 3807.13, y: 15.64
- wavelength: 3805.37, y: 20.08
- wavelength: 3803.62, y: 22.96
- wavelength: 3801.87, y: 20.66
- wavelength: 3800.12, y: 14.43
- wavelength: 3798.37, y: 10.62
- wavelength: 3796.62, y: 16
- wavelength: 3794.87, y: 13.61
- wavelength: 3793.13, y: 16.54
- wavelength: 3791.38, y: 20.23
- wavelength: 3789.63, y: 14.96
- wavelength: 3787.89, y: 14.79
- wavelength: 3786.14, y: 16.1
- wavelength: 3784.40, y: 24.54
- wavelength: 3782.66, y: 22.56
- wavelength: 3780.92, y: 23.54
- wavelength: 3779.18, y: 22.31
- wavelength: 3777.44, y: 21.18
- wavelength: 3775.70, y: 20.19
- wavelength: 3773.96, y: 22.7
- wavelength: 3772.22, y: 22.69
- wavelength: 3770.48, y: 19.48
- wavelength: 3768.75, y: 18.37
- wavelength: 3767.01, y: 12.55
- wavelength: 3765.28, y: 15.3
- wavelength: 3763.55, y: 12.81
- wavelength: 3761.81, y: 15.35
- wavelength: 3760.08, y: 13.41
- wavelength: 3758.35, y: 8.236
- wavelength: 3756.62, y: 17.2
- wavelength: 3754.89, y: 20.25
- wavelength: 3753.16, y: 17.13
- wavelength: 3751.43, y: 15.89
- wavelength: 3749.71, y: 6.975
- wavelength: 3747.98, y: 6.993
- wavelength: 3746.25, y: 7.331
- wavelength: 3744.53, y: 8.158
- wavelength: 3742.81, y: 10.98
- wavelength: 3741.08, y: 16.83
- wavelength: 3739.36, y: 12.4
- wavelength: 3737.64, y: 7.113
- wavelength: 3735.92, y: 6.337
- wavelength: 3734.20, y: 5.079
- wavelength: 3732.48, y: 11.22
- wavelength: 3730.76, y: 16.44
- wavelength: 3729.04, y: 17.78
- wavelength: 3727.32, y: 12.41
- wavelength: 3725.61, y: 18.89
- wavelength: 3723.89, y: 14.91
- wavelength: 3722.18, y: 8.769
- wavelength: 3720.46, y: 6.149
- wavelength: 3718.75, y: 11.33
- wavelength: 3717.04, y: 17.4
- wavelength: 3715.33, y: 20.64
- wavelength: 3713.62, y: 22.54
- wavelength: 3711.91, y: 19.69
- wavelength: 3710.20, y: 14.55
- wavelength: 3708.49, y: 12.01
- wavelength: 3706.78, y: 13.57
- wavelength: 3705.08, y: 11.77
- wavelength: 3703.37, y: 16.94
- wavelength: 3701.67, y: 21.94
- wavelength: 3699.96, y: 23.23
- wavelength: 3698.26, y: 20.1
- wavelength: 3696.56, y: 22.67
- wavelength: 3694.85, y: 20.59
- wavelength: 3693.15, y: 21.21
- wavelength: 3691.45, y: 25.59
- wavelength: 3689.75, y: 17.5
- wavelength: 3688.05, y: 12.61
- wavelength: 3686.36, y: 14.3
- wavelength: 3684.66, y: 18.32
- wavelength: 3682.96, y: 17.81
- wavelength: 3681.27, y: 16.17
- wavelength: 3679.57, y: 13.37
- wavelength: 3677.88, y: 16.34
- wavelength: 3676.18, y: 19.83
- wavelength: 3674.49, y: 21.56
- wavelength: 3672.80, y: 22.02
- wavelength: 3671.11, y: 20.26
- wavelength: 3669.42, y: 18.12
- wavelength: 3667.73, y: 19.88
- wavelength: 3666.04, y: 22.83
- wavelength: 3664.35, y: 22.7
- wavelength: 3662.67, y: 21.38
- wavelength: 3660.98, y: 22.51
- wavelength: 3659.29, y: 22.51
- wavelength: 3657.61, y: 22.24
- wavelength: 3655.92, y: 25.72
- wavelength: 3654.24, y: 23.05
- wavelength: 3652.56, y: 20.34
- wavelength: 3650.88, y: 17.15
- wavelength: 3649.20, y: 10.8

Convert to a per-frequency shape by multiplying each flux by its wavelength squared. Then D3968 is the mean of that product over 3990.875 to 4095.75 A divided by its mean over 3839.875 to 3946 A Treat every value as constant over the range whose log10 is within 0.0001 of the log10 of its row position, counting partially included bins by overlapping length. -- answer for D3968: 1.96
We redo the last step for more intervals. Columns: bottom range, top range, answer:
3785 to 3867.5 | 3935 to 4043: 1.66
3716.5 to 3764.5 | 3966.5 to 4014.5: 1.96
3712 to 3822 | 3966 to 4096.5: 1.78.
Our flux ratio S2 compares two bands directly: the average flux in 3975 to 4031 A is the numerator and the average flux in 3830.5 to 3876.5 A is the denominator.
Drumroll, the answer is 1.94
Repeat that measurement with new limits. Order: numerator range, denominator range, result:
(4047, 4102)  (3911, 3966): 1.81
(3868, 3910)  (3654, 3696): 0.75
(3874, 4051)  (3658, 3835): 1.17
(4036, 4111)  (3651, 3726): 1.37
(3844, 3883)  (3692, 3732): 0.82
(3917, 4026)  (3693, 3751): 1.27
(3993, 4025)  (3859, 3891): 1.91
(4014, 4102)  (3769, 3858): 1.69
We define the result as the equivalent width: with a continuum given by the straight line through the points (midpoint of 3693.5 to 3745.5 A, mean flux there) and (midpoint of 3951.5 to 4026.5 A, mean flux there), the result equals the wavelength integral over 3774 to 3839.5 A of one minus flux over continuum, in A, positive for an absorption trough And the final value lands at 6.9 A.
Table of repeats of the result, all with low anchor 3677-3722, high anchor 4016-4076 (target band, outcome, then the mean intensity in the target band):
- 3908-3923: 2.17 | 18.5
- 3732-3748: 7.71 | 9.32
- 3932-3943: 6.75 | 8.56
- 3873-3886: 4.28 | 14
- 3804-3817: 1.99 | 16.5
